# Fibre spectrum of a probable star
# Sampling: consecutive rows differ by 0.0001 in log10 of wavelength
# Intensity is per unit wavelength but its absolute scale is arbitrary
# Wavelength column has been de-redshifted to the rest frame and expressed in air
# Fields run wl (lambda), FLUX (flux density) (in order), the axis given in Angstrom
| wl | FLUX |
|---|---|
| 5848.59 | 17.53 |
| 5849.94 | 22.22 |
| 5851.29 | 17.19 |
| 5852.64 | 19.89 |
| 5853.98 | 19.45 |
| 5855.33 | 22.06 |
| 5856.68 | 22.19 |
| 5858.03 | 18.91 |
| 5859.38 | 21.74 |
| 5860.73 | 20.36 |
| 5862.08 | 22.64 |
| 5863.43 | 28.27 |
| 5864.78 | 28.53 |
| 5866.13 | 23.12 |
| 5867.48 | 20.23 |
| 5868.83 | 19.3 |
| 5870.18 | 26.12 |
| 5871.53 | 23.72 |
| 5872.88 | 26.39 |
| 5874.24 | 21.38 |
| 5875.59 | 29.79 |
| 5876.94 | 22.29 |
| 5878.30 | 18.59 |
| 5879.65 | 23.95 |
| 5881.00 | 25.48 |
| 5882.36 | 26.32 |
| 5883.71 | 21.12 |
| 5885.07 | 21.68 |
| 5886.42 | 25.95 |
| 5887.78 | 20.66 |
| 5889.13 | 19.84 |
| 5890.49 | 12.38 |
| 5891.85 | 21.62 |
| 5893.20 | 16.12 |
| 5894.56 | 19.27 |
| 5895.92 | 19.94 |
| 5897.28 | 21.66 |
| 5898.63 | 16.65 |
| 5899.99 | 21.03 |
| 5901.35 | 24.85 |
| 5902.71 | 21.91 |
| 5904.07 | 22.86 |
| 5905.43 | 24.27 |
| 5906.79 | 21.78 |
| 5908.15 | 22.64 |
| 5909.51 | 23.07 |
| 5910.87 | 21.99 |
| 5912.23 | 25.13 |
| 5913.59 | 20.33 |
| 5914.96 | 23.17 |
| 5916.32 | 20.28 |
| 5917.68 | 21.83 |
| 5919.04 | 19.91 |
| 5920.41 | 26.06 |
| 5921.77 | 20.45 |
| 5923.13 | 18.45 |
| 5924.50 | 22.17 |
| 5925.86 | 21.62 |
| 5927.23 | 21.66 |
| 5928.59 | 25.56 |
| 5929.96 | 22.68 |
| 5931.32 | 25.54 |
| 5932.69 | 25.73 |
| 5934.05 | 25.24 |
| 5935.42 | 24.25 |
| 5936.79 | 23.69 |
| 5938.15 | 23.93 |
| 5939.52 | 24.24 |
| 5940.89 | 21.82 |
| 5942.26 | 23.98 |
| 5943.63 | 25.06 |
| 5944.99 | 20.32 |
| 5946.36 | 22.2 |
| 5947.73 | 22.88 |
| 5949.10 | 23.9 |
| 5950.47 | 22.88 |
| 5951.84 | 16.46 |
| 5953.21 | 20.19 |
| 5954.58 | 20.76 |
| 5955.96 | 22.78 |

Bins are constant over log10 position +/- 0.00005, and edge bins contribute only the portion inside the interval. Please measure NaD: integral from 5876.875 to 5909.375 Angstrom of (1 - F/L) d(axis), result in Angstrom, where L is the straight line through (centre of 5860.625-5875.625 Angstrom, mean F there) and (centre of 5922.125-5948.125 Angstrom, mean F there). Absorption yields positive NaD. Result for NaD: 3.2 Angstrom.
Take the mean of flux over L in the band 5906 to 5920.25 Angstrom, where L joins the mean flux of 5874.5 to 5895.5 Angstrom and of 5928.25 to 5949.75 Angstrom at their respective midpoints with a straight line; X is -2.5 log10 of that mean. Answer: 0.028 mag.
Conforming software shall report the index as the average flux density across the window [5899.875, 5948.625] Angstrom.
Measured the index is 22.9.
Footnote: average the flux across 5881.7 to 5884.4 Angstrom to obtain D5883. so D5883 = 23.7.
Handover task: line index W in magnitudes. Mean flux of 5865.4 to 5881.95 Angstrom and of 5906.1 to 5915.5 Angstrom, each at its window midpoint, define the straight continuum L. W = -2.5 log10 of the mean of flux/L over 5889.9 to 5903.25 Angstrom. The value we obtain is 0.17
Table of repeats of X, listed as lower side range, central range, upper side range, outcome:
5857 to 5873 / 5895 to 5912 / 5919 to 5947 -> 0.058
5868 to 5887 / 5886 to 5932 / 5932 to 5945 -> 0.111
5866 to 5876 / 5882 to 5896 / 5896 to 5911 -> 0.122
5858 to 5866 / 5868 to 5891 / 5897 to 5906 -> 0.011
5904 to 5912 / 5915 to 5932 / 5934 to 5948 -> 0.042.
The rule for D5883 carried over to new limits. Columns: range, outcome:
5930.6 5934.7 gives 25.5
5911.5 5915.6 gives 22.8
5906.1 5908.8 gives 22.2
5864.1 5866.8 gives 25.8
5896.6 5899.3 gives 19.2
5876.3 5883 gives 23.3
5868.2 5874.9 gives 23.4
